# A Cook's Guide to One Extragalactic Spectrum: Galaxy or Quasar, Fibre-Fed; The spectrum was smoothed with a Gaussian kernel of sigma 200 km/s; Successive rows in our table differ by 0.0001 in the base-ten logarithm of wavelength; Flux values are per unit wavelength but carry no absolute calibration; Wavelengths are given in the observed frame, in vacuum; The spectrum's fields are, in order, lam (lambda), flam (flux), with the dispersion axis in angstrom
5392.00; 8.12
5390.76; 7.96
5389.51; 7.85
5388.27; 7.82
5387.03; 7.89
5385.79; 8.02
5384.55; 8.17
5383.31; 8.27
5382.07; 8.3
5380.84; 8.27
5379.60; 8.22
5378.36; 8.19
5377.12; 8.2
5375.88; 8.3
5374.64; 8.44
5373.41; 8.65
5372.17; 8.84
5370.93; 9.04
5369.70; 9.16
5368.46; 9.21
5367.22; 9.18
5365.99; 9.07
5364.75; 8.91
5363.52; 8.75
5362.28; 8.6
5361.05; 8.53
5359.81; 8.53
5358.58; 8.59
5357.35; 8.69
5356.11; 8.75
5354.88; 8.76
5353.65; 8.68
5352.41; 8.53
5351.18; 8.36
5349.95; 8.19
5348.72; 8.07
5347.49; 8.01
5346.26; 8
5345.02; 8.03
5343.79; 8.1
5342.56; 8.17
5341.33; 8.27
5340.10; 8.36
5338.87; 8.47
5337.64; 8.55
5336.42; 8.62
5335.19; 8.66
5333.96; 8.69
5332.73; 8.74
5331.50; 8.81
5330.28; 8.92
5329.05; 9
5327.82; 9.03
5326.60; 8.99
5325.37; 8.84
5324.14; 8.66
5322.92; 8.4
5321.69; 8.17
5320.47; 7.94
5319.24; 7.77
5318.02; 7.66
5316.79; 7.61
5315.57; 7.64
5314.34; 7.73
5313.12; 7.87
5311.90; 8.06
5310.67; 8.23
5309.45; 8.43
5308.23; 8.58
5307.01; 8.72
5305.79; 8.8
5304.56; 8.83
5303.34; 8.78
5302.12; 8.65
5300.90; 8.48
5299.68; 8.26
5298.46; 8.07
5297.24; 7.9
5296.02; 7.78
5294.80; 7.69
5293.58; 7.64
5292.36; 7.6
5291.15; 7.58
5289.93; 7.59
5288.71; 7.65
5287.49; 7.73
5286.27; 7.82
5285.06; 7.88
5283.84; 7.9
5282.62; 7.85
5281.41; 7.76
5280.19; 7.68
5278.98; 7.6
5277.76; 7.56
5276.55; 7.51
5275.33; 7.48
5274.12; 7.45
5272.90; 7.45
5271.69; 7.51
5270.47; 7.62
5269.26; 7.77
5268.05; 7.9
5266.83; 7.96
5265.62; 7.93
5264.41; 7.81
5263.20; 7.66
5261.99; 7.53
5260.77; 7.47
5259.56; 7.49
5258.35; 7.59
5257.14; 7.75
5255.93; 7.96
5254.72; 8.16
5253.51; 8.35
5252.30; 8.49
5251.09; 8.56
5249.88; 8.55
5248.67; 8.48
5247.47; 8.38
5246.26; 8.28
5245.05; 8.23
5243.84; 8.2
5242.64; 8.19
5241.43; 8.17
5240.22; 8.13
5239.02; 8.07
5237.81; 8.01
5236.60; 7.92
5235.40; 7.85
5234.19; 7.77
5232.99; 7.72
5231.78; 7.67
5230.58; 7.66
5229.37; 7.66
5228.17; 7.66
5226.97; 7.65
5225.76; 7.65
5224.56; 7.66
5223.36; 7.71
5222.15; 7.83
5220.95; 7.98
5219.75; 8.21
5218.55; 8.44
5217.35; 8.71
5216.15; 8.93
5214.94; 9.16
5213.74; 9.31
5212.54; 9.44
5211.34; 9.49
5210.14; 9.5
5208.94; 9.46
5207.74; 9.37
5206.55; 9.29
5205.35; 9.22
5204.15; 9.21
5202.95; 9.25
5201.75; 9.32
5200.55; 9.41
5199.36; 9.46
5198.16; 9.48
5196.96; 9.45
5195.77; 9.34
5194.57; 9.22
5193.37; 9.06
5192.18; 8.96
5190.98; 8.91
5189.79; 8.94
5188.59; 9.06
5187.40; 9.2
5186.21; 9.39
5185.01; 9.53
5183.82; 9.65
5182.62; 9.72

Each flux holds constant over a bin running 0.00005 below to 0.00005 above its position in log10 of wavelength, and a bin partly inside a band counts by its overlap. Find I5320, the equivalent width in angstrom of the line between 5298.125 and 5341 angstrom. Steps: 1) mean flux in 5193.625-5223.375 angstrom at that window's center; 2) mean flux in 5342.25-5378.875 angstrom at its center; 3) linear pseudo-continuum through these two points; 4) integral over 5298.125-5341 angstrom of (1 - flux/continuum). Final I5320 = 1.29 angstrom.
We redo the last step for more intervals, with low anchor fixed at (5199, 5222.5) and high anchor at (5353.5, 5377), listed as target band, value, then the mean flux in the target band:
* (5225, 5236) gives 1.61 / 7.7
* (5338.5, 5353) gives 0.98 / 8.21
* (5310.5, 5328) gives 1.38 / 8.15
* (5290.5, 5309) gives 1.38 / 8.23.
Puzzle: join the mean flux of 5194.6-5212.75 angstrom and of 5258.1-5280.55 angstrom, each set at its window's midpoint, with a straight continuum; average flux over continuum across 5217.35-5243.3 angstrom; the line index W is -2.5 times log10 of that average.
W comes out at 0.10 mag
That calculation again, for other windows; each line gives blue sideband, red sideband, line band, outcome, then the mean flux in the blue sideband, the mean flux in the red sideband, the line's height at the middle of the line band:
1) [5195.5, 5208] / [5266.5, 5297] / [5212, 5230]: 0.09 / 9.35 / 7.68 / 8.95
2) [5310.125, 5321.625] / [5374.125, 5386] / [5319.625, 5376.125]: -0.07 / 7.85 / 8.24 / 8.04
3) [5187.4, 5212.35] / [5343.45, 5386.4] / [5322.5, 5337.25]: -0.01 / 9.27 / 8.51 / 8.67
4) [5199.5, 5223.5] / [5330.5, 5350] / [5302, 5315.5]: 0.02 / 8.99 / 8.38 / 8.53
